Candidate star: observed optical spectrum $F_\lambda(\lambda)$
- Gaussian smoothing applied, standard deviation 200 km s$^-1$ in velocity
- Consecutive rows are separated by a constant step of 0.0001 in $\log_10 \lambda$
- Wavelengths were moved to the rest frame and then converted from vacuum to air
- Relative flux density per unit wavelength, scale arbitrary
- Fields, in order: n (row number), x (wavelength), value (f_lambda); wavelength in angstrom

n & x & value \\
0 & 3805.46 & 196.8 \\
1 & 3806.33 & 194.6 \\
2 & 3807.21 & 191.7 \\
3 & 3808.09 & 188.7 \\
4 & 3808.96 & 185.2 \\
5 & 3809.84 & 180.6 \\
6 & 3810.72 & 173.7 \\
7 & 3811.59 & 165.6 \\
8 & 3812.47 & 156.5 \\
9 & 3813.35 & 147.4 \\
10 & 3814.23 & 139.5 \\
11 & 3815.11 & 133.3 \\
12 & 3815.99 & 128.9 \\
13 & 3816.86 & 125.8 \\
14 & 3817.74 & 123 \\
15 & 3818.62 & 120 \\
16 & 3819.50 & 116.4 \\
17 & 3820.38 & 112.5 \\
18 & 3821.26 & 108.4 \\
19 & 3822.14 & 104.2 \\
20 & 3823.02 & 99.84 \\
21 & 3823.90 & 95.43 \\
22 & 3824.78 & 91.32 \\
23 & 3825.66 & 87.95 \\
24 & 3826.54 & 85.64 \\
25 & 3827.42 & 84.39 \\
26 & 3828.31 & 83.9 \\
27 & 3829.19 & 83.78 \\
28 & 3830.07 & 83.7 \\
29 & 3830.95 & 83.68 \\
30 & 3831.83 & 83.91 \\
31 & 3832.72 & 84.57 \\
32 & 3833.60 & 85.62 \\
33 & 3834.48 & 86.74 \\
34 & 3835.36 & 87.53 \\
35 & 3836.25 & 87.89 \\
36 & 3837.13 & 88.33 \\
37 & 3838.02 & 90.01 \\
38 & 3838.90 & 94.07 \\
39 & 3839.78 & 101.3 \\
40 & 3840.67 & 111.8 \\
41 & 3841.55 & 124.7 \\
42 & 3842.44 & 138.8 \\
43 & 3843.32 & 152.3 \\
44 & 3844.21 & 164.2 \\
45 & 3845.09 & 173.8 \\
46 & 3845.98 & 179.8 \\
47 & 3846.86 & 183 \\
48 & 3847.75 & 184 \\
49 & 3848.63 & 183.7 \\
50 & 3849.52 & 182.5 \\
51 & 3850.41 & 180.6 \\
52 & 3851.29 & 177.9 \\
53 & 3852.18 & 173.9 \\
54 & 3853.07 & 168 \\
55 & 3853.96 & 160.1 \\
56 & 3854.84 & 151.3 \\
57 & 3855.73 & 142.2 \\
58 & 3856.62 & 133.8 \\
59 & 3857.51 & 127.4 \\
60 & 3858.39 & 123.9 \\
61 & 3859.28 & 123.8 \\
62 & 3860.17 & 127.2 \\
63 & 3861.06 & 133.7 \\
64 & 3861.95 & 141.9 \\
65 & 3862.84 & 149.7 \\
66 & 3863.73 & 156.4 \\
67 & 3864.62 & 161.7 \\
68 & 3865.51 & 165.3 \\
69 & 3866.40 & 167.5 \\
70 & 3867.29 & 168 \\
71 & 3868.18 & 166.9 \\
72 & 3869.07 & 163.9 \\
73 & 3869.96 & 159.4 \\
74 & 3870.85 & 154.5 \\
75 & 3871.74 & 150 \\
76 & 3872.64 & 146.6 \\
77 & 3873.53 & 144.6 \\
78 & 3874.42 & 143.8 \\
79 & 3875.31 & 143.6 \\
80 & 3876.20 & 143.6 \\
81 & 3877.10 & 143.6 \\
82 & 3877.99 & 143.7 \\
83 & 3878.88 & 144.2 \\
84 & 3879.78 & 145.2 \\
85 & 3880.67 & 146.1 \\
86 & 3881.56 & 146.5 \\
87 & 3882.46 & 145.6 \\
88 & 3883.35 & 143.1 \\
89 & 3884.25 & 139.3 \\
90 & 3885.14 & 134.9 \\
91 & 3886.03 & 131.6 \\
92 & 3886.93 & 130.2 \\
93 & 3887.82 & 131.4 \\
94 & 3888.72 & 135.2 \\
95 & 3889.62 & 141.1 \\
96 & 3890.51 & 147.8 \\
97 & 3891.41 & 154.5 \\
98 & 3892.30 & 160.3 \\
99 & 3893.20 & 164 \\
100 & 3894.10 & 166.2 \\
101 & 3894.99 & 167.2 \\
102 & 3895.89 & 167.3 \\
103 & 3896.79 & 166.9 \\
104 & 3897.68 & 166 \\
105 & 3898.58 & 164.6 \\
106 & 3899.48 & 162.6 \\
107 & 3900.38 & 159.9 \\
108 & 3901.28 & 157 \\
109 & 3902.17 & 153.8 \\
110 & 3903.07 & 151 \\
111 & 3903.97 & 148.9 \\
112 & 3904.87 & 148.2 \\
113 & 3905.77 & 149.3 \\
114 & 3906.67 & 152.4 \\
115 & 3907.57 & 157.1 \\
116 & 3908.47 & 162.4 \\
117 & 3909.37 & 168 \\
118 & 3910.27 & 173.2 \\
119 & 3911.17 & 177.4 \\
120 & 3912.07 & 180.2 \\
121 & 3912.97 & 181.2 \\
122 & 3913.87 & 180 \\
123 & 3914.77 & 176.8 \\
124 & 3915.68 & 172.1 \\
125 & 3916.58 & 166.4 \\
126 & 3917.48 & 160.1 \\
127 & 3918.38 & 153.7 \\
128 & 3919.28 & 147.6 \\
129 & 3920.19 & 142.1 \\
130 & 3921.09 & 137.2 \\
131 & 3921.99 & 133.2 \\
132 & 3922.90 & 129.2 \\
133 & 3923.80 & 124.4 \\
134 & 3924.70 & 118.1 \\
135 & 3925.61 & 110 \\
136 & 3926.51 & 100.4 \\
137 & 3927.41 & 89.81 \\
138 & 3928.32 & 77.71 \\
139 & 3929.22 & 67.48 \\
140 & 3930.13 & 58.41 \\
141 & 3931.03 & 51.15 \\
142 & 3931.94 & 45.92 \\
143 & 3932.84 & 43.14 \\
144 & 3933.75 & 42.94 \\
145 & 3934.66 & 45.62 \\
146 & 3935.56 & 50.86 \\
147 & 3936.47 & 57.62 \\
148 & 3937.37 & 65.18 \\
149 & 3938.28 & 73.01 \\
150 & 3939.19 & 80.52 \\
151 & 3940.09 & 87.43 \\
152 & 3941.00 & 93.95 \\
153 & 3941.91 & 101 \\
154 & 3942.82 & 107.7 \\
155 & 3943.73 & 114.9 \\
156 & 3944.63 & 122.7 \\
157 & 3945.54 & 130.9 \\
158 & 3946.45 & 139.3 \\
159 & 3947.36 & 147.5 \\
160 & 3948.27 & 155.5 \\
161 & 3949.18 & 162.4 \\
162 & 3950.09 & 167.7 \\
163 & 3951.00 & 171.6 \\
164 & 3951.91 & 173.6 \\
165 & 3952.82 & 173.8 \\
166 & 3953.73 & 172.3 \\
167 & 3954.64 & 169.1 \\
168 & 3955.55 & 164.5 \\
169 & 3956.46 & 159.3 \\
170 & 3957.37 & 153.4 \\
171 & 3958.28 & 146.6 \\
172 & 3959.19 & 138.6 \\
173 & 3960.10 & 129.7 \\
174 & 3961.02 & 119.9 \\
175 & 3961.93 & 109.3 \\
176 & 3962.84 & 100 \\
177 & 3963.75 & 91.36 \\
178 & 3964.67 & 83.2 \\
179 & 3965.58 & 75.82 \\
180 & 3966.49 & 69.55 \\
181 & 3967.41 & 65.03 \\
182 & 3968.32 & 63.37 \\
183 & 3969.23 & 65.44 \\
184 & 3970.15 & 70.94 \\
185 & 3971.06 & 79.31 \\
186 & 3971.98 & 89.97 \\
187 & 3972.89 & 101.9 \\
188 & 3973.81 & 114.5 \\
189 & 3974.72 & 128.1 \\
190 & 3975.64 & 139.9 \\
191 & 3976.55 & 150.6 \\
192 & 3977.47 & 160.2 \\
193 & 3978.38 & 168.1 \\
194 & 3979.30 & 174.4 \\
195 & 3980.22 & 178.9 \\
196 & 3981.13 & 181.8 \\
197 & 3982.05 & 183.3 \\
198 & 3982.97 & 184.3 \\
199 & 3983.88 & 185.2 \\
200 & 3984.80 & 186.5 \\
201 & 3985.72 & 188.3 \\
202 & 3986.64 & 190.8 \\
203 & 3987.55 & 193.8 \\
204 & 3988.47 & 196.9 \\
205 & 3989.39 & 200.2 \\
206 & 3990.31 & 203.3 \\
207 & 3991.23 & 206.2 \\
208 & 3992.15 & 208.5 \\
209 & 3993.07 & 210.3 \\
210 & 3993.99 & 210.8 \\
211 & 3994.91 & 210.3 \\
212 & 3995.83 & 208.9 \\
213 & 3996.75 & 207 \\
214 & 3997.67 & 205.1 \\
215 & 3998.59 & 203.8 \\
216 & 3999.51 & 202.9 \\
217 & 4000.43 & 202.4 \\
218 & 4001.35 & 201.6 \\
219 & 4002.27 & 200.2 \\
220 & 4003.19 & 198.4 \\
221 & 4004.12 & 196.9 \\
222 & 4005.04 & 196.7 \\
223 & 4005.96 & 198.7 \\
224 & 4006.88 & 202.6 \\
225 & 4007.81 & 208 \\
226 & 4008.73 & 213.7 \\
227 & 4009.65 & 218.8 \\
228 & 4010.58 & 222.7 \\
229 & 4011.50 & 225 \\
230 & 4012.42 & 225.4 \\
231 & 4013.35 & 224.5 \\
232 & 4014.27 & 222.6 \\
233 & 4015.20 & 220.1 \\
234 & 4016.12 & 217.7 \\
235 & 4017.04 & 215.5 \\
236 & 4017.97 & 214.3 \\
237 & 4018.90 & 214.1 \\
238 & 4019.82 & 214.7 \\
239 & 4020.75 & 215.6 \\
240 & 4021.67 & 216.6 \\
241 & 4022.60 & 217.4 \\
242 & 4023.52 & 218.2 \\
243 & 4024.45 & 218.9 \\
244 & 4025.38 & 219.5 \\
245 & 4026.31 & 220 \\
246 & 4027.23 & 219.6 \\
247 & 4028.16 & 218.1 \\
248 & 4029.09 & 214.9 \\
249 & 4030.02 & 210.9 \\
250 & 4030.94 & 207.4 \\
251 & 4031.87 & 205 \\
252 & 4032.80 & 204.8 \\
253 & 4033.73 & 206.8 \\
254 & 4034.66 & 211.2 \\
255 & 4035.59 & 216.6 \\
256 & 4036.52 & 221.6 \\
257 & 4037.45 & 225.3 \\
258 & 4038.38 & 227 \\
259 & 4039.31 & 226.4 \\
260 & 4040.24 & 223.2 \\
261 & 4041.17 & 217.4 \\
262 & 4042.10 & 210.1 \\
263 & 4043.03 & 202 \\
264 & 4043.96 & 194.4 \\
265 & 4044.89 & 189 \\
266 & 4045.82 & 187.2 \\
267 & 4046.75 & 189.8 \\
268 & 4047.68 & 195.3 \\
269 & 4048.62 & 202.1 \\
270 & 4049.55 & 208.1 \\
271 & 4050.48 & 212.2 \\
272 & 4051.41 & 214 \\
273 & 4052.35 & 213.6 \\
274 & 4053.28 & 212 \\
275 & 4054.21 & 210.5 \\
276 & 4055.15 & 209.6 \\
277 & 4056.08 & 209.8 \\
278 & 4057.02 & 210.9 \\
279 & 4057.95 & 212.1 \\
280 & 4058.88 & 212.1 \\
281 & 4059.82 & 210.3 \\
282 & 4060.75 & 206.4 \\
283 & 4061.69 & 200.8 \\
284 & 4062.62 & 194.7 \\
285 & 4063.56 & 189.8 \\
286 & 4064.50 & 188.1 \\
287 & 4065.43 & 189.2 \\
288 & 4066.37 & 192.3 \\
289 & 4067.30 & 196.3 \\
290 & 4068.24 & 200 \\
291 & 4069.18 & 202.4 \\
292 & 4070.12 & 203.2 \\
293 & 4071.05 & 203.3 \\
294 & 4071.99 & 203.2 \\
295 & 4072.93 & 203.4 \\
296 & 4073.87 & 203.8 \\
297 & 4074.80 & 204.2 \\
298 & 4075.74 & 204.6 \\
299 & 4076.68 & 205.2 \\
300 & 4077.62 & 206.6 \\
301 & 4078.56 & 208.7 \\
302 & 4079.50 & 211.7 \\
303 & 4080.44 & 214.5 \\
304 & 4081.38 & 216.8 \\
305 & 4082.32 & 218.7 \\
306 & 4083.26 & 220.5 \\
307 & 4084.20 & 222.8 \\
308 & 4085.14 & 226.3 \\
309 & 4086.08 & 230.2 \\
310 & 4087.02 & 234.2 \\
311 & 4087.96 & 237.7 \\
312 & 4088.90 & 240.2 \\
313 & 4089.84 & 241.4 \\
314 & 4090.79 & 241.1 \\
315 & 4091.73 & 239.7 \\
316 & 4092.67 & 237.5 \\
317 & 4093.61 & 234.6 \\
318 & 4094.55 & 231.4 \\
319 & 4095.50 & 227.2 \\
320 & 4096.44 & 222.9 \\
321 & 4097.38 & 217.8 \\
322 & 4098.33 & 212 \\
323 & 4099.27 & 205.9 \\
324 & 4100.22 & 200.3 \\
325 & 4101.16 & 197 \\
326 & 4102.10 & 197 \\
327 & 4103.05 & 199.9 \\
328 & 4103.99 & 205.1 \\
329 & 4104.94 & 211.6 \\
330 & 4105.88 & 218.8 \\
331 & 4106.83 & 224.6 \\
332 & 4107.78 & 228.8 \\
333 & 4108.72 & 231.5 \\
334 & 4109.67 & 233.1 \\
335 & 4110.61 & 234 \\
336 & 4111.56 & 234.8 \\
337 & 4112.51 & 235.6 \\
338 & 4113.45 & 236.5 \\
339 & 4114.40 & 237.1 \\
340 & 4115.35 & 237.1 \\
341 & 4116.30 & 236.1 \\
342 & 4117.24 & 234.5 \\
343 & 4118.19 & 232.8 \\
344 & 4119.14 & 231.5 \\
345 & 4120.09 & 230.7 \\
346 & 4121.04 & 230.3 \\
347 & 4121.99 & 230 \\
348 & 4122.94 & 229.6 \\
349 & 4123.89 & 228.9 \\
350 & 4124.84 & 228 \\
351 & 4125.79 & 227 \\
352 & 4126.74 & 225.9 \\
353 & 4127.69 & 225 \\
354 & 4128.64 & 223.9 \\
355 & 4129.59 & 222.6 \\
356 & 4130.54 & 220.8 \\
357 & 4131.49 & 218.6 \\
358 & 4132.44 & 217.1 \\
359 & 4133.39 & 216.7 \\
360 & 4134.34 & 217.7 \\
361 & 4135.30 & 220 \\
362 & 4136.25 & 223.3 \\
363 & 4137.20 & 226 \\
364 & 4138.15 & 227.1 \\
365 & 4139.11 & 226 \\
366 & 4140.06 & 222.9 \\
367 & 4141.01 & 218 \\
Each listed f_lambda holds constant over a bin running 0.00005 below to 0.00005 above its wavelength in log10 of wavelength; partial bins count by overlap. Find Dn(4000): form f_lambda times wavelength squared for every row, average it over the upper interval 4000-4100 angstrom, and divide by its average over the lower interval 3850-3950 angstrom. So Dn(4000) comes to 1.67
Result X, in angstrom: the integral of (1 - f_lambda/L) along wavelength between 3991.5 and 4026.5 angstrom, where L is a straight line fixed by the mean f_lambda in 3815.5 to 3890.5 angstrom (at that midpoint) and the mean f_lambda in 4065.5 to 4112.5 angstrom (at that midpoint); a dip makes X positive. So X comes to -4.31 angstrom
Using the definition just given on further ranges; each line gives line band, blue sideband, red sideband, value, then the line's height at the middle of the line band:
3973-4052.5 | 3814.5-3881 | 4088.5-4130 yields -4.5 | 191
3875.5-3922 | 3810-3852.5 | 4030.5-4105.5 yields -1.7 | 149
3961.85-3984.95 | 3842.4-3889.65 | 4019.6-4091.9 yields 7.9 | 186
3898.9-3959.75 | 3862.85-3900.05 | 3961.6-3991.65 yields 6.3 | 145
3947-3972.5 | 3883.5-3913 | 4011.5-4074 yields 7.8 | 179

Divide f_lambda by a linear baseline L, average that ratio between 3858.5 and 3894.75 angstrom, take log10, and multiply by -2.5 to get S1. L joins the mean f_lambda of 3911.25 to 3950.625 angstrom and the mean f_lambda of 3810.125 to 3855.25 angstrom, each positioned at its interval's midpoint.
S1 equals -0.22 mag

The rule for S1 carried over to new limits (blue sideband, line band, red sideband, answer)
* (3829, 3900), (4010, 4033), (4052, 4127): -0.12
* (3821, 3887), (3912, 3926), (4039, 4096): 0.05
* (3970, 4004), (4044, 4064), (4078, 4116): 0.01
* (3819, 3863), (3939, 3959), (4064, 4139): 0.16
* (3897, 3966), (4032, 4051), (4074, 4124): -0.10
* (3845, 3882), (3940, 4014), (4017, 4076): 0.17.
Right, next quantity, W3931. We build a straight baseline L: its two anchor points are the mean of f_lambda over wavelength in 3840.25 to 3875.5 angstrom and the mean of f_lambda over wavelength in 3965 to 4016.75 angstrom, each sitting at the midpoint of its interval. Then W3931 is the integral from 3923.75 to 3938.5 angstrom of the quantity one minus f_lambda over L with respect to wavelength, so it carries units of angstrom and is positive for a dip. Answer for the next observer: 8.5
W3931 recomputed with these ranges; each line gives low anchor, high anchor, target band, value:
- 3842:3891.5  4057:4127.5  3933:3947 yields 7.0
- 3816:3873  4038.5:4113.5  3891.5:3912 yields -1.4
